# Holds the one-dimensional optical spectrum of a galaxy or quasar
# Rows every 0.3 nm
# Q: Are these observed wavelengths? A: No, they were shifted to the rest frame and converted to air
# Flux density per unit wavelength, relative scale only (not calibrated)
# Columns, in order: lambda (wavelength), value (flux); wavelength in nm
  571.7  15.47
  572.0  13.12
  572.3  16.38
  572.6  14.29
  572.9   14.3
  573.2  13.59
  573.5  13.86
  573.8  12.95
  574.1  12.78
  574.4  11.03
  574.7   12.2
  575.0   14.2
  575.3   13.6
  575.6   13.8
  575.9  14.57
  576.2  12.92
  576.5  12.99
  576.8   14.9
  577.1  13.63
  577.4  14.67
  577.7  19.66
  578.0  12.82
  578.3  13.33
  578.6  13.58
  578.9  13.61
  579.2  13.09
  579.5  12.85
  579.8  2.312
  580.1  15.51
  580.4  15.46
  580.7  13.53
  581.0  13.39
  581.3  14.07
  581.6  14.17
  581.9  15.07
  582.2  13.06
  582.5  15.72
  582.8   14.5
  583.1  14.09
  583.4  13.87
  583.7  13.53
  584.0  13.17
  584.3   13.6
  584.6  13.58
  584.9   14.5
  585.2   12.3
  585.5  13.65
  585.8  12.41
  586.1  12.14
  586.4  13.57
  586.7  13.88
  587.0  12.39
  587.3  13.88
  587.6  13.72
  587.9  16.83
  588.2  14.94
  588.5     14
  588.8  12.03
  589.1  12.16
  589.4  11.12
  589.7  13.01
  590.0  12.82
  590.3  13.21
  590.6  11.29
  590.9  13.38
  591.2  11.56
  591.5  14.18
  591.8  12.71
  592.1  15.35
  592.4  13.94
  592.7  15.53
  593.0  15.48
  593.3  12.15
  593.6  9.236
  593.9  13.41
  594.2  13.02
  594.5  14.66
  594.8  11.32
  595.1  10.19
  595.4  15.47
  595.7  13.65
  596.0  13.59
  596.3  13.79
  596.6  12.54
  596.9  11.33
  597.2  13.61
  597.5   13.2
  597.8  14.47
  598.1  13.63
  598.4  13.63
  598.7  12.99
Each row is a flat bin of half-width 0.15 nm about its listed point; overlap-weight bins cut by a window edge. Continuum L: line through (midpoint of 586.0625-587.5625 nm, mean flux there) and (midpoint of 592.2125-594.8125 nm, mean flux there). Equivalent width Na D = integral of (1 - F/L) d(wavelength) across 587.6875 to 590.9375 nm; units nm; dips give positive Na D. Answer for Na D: 0.03 nm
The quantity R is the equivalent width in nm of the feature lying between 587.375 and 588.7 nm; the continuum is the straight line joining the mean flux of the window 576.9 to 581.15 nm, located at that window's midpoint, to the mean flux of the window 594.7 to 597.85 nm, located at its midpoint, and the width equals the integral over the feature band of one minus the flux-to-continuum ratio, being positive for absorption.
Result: -0.15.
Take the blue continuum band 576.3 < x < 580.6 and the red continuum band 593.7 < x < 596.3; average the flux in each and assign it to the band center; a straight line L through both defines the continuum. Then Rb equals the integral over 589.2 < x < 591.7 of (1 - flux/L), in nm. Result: 0.12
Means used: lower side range 13.5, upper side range 13.1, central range 12.6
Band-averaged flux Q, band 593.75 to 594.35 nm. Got 13.2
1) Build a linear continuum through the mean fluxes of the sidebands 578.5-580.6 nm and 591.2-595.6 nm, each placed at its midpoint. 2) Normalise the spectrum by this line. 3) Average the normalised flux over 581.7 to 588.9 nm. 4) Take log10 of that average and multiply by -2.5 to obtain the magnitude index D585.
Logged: -0.087 mag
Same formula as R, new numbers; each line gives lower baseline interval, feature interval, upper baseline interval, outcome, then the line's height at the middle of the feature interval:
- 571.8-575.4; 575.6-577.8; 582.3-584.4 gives -0.14 nm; 13.7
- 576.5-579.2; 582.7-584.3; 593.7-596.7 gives 0.02 nm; 14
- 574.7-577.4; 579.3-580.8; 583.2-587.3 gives 0.18 nm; 13.6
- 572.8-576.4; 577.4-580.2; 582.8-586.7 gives 0.07 nm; 13.4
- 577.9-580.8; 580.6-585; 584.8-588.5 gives -0.30 nm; 13.1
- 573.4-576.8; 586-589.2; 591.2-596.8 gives -0.09 nm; 13.3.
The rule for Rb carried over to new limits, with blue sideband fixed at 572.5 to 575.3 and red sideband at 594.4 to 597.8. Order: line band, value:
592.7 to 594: 0.021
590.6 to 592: 0.026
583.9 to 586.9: -0.026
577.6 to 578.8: -0.126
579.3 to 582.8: -0.016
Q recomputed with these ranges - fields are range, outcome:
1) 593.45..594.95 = 12.3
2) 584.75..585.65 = 13.5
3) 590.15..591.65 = 12.7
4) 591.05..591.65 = 12.9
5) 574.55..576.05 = 13.7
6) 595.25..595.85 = 14.6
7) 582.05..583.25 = 14.3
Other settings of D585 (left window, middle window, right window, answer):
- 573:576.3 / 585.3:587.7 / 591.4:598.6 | 0.010 mag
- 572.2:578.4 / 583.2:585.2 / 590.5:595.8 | -0.006 mag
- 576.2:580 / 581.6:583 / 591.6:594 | -0.100 mag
